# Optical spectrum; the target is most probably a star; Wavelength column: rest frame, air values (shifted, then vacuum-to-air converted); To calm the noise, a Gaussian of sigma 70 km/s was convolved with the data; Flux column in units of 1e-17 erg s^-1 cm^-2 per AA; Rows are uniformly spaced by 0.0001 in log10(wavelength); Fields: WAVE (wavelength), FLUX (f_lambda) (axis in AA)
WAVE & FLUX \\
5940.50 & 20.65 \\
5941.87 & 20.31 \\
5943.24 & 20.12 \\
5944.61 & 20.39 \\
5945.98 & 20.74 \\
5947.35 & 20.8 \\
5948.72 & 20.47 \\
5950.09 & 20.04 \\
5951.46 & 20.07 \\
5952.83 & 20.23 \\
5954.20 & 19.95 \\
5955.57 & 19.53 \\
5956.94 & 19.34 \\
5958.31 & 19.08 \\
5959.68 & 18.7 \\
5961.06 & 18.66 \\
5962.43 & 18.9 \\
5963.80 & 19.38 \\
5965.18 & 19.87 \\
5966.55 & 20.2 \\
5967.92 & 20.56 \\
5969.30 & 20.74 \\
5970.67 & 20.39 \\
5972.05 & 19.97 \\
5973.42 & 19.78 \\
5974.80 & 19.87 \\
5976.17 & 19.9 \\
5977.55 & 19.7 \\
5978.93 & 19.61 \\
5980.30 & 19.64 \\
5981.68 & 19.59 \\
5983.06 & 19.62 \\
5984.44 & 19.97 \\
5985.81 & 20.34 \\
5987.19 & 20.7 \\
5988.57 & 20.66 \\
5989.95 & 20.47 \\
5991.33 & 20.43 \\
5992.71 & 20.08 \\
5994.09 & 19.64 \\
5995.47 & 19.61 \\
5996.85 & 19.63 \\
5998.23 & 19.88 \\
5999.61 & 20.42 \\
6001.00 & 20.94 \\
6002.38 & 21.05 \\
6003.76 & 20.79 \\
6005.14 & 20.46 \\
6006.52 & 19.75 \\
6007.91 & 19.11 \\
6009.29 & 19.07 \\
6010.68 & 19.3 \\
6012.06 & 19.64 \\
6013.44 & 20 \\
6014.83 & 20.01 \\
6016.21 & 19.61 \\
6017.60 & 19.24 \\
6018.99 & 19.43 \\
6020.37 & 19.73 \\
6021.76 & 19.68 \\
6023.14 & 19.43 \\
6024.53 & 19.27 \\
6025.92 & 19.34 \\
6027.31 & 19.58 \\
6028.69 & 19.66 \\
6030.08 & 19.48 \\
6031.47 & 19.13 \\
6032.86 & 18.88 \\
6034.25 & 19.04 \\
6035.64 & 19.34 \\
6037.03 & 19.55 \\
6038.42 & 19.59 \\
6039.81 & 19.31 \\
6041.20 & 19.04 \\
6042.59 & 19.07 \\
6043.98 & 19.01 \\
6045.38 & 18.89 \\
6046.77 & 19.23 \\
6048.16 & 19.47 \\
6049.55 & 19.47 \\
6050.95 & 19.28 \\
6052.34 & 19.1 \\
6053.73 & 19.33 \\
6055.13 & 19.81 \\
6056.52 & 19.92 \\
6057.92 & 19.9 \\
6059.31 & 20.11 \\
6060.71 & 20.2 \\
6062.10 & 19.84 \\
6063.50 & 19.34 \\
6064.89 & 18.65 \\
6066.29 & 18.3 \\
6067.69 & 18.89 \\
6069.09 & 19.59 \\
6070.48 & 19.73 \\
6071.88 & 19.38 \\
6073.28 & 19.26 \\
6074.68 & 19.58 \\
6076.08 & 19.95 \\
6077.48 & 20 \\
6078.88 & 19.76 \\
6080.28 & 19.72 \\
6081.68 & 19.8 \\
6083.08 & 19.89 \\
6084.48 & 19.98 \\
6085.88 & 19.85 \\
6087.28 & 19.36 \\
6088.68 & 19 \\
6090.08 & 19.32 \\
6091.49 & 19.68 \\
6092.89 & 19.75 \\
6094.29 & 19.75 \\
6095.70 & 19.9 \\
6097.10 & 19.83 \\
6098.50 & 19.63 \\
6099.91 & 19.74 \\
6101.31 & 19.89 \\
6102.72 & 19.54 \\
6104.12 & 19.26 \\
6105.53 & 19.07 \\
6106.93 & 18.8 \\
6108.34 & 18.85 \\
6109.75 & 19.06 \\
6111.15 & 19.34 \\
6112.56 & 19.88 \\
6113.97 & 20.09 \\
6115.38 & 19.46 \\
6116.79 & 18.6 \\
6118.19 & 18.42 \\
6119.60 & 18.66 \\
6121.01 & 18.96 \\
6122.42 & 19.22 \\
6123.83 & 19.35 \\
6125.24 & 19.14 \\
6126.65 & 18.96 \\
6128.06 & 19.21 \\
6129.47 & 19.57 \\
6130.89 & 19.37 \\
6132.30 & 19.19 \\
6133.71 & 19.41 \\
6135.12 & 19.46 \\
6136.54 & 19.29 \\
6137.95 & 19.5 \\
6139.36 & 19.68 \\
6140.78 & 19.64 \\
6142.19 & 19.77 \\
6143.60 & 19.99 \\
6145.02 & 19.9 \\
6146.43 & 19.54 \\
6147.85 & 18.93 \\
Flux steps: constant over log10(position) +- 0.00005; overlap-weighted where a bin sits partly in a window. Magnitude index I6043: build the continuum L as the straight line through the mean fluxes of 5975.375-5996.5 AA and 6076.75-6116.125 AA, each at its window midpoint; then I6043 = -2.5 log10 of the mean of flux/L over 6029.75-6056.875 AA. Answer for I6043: 0.03 mag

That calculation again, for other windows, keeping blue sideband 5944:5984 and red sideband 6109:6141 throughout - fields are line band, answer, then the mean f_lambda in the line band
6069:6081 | -0.01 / 19.7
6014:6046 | 0.01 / 19.4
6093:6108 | -0.01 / 19.5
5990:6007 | -0.03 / 20.2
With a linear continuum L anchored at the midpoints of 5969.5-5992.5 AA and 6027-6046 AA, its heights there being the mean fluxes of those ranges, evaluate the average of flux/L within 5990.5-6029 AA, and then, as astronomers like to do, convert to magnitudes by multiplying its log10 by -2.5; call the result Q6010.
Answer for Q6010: -0.01 mag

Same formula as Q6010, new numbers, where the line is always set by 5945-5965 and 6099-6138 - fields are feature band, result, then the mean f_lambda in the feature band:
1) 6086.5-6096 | -0.01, 19.5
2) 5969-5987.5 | -0.02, 20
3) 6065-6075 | 0.01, 19.2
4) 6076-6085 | -0.03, 19.9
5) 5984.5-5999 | -0.03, 20.1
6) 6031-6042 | 0.01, 19.2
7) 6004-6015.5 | -0.01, 19.7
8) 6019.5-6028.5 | 0.00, 19.5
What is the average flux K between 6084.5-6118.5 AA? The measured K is 19.4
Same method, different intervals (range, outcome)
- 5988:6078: 19.6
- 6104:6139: 19.2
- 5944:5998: 19.9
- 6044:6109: 19.5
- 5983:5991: 20.4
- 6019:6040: 19.4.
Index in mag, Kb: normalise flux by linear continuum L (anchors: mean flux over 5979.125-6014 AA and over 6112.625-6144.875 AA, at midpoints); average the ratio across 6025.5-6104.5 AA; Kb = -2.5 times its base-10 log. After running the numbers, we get 0.01 mag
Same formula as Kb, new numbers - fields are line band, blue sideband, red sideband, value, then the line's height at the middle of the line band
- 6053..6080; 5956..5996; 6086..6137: 0.00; 19.5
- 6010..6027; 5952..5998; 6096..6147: 0.01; 19.7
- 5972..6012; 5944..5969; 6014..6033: -0.02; 19.6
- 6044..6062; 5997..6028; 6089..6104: 0.01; 19.7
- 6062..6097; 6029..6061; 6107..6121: -0.02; 19.3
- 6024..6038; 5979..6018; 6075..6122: 0.03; 19.8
